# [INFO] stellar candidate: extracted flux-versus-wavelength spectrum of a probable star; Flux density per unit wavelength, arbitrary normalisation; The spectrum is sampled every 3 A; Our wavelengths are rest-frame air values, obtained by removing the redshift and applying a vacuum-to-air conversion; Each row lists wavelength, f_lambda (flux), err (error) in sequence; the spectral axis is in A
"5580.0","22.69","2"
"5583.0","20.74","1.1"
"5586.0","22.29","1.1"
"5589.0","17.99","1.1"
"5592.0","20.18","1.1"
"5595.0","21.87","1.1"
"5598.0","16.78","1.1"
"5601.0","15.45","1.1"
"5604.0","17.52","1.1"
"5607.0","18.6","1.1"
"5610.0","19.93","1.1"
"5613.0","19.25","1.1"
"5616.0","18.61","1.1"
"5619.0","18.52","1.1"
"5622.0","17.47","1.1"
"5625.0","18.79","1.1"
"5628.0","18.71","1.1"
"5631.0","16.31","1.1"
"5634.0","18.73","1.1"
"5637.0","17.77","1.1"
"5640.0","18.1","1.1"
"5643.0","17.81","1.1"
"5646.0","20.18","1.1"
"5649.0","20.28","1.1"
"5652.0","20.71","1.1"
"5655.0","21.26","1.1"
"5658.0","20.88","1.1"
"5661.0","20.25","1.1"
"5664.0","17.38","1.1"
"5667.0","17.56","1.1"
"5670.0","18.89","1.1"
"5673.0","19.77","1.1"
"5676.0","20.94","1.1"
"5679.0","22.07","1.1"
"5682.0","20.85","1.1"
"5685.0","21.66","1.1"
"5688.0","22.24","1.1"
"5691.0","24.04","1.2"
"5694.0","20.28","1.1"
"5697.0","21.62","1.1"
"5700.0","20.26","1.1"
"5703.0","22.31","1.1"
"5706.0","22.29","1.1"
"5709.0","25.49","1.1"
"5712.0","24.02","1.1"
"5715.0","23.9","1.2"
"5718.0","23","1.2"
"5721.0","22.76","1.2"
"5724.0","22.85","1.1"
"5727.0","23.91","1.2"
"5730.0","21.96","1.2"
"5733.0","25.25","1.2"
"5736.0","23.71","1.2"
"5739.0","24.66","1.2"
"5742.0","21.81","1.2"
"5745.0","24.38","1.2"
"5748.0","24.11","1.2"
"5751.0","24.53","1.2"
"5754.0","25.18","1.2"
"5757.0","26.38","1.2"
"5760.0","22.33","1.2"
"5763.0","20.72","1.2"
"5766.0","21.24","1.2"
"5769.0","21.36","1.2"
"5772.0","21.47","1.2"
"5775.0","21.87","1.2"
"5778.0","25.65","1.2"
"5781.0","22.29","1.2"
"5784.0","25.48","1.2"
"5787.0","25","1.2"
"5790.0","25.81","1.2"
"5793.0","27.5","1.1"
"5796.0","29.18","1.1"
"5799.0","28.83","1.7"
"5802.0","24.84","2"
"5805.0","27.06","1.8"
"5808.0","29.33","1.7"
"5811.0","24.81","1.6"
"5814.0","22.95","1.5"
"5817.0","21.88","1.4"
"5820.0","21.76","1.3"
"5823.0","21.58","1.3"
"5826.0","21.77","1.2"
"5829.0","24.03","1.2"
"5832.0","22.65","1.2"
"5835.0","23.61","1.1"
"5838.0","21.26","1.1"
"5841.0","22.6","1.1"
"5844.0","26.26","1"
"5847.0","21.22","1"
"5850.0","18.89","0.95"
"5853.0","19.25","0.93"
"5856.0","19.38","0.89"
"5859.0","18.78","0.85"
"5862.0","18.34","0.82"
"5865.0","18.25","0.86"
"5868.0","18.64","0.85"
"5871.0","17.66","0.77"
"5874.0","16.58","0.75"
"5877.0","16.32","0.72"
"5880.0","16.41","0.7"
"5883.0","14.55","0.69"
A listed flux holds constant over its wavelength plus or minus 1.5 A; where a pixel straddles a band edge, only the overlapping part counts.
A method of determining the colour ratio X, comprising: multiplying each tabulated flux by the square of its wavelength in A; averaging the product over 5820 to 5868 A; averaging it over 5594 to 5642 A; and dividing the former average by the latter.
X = 1.25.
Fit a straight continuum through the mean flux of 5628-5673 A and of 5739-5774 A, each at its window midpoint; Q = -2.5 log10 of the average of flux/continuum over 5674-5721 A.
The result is -0.07 mag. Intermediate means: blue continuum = 19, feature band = 22.3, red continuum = 23.1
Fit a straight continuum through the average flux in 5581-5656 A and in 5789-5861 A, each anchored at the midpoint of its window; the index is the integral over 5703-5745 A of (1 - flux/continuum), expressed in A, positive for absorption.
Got -4.38 A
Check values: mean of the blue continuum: 19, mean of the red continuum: 23.5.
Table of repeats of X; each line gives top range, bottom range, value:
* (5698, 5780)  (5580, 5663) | 1.27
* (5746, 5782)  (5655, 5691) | 1.17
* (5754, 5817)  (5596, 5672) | 1.39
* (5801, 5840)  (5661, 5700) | 1.20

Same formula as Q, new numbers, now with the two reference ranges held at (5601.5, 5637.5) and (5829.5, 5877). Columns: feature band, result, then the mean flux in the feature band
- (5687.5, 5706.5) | -0.16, 21.8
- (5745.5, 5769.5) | -0.20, 23.4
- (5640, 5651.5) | -0.05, 19.4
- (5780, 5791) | -0.25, 24.7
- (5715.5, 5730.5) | -0.20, 23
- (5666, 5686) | -0.09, 20.3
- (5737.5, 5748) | -0.22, 23.7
